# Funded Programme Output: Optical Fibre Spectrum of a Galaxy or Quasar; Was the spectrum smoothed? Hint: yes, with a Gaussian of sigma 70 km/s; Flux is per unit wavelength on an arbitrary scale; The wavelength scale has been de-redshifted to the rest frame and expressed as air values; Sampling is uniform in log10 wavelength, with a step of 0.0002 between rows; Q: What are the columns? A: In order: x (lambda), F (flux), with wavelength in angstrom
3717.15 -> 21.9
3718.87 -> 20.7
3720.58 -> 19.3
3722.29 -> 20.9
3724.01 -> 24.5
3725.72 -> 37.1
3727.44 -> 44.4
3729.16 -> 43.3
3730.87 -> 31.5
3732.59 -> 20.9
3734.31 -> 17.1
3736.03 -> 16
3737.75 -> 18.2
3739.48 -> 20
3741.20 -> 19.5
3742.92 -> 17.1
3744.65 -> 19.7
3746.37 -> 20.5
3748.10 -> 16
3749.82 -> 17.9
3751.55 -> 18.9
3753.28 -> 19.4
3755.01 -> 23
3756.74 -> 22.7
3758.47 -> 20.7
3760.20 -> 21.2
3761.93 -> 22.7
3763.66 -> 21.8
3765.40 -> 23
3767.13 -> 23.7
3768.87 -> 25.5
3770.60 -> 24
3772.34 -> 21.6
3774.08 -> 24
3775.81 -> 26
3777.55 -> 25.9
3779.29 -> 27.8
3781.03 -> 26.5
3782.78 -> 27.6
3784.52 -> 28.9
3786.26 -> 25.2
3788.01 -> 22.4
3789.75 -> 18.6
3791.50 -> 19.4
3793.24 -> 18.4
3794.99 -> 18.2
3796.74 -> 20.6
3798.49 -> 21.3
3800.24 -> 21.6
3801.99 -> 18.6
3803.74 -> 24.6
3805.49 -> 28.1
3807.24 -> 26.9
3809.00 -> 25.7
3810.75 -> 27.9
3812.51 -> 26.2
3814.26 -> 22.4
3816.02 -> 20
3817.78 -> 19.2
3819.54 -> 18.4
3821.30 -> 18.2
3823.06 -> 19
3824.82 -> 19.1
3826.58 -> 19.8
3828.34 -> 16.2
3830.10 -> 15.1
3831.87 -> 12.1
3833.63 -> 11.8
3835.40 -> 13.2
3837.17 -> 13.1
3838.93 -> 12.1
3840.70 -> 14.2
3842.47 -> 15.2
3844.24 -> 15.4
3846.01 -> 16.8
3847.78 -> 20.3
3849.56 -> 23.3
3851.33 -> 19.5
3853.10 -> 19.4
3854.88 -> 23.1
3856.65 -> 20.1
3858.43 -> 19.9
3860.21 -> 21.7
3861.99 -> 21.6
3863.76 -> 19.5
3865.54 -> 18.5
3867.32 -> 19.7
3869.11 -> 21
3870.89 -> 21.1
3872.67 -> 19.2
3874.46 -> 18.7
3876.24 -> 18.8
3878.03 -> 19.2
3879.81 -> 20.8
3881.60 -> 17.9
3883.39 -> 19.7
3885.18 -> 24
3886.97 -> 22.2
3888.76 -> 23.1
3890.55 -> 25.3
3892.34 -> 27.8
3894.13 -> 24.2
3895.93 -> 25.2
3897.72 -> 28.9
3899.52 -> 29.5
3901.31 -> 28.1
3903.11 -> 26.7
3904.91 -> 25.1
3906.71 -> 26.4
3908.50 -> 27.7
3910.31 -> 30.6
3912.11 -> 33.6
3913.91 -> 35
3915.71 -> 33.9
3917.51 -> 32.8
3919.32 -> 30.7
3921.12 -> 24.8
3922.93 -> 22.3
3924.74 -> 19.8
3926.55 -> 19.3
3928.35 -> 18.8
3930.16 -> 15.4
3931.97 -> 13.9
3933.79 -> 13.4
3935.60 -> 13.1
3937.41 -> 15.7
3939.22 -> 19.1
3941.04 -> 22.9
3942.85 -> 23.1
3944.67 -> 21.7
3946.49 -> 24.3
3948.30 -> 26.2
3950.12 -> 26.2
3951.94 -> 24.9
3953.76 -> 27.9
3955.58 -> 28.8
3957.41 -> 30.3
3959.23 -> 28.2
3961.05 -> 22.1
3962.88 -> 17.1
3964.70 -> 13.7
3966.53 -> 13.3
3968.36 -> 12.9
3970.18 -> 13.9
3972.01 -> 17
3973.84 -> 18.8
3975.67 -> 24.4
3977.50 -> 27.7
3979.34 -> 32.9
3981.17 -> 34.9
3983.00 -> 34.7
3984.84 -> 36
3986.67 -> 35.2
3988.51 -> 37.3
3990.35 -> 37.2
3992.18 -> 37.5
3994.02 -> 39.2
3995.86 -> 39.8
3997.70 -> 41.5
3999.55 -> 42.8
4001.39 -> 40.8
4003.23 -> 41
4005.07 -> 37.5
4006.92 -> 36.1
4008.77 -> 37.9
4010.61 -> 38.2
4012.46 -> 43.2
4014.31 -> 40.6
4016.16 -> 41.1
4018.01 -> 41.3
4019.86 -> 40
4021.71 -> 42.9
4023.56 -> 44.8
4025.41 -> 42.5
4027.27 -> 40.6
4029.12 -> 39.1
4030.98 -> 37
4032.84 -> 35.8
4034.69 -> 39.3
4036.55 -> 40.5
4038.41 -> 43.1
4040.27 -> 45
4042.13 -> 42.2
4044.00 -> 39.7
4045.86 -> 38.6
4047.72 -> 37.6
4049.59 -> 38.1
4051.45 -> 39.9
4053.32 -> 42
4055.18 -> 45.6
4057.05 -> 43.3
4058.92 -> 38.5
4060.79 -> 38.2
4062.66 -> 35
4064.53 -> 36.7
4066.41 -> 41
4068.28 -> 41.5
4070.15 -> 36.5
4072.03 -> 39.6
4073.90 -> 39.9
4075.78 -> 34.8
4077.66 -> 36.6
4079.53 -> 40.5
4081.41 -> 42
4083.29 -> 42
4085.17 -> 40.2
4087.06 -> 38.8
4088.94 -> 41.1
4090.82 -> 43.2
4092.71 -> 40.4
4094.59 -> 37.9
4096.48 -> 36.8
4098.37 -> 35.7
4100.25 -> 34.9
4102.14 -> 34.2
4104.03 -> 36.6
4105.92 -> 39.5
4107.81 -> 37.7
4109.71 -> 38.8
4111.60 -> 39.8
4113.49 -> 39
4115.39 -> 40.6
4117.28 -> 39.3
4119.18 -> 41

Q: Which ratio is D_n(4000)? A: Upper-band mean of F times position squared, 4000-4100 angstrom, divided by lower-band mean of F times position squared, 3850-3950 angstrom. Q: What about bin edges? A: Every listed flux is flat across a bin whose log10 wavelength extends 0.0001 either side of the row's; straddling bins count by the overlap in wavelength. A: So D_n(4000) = 1.88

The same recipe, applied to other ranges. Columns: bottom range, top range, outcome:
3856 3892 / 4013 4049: 2.12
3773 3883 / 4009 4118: 2.19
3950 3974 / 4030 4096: 2.00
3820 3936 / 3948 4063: 1.75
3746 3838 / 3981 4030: 2.07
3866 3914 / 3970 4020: 1.55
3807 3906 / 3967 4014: 1.74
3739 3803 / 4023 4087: 2.10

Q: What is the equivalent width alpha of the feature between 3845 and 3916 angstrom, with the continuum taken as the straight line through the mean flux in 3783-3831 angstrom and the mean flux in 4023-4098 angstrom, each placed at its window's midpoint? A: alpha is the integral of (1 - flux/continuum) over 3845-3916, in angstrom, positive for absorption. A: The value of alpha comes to 9.6 angstrom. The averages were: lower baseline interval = 21.6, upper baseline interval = 39.8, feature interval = 23.3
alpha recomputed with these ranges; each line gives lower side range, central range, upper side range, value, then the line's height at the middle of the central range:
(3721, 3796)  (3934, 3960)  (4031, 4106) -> 7.57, 33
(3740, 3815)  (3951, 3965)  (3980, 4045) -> 4.33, 35.6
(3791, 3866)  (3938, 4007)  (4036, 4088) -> 8.13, 32.1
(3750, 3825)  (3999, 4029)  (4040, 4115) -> -4.28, 35.6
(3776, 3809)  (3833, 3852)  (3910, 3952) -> 6.07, 23.4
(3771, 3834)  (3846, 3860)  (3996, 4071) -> 2.85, 25.9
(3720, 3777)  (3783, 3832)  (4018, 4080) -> 9.24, 26.4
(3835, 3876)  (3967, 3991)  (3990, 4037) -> 5.41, 35.3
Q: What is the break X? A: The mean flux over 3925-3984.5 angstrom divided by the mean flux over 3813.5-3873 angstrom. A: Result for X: 1.20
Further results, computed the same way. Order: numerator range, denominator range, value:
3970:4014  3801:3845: 1.84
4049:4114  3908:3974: 1.73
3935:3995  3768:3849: 1.23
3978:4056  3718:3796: 1.71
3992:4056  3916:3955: 1.84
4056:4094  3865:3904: 1.74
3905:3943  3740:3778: 1.09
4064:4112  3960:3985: 1.72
